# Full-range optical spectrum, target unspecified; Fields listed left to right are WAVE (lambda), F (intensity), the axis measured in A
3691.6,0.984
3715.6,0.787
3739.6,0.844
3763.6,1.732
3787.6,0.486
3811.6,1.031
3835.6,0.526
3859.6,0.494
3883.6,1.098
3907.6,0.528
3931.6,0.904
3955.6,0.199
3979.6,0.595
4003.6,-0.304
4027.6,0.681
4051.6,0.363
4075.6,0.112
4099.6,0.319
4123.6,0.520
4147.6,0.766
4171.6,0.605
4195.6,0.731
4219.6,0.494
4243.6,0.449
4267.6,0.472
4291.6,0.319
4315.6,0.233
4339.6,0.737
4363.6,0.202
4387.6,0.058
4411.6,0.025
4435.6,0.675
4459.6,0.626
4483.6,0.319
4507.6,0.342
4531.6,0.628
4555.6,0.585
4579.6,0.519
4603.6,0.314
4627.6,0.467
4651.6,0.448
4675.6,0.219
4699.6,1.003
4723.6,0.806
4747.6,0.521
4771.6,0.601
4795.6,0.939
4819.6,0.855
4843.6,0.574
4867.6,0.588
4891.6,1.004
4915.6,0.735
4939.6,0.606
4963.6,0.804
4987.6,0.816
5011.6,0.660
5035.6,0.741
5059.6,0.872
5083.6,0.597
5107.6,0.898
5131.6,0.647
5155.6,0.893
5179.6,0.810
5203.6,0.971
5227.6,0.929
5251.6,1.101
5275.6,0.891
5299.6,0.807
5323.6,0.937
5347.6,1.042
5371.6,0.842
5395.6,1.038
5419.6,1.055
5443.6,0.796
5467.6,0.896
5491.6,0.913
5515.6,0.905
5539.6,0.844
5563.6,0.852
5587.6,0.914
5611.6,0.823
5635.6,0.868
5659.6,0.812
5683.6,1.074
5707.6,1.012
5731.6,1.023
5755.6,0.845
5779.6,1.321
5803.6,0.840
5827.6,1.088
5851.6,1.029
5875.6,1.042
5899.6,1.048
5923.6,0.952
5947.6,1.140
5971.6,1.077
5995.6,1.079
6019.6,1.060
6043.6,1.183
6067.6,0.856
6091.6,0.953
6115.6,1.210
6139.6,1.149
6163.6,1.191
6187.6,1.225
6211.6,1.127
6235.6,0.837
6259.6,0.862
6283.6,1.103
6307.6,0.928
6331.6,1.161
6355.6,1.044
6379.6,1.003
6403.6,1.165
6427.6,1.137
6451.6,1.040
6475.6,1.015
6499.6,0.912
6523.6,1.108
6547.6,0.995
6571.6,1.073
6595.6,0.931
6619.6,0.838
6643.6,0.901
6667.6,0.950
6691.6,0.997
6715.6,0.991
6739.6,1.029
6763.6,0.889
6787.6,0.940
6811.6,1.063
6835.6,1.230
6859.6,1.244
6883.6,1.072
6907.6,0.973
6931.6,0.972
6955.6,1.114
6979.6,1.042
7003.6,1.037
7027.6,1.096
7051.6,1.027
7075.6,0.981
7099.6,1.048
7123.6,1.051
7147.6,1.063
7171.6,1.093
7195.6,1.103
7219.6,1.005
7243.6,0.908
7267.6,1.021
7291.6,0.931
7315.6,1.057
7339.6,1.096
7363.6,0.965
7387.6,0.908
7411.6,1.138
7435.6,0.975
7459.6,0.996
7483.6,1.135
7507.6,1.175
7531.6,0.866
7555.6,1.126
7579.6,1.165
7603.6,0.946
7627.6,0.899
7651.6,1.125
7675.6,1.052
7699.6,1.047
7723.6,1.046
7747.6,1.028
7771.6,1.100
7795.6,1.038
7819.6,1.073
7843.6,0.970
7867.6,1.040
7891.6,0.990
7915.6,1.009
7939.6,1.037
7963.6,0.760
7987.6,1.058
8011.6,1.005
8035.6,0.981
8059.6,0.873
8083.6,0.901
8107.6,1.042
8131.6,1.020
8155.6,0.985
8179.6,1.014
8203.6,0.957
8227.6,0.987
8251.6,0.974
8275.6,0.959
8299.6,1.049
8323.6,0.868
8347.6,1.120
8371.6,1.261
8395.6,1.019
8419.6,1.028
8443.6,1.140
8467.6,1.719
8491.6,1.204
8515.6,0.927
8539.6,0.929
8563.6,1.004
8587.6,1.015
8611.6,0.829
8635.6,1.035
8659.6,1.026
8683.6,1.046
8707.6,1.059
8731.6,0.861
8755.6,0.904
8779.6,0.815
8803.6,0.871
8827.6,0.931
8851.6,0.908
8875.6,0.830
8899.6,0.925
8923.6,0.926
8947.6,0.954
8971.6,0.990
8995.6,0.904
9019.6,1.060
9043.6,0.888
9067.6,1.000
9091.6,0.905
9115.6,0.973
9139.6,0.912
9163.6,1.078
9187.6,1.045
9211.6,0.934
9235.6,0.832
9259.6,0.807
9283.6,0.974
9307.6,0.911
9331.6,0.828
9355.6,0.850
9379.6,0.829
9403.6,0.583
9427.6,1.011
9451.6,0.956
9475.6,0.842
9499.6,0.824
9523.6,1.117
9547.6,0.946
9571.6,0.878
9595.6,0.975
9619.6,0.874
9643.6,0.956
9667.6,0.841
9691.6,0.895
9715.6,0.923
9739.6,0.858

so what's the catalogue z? 0.29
